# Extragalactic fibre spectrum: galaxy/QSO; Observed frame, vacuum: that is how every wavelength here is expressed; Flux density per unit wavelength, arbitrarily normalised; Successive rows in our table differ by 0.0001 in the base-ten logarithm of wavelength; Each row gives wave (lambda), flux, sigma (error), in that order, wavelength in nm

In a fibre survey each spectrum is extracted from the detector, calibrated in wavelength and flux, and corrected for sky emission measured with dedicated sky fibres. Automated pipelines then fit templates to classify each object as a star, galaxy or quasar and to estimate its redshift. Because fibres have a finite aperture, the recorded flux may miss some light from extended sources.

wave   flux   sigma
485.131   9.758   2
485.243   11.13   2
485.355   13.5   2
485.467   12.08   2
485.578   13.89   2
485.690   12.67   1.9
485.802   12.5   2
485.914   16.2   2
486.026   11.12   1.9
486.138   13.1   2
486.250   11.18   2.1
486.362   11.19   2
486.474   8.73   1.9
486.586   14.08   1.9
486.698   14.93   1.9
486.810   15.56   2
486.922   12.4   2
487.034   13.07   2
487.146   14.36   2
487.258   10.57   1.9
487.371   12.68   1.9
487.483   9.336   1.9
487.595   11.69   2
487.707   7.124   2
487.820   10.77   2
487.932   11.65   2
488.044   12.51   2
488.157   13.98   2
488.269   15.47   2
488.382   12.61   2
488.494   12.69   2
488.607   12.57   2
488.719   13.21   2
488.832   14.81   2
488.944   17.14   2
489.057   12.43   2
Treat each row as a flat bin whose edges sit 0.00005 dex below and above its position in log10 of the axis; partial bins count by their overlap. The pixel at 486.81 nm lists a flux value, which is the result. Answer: 15.56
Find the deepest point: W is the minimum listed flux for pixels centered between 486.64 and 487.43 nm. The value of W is 10.57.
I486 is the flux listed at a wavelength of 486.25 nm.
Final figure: 11.18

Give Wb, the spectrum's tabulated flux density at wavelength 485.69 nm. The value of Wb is 12.67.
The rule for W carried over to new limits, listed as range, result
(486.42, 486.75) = 8.73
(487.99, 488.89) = 12.51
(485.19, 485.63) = 11.13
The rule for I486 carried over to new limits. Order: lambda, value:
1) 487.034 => 13.07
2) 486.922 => 12.4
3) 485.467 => 12.08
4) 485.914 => 16.2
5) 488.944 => 17.14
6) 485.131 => 9.758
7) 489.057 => 12.43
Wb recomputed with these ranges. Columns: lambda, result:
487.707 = 7.124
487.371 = 12.68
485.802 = 12.5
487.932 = 11.65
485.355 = 13.5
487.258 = 10.57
